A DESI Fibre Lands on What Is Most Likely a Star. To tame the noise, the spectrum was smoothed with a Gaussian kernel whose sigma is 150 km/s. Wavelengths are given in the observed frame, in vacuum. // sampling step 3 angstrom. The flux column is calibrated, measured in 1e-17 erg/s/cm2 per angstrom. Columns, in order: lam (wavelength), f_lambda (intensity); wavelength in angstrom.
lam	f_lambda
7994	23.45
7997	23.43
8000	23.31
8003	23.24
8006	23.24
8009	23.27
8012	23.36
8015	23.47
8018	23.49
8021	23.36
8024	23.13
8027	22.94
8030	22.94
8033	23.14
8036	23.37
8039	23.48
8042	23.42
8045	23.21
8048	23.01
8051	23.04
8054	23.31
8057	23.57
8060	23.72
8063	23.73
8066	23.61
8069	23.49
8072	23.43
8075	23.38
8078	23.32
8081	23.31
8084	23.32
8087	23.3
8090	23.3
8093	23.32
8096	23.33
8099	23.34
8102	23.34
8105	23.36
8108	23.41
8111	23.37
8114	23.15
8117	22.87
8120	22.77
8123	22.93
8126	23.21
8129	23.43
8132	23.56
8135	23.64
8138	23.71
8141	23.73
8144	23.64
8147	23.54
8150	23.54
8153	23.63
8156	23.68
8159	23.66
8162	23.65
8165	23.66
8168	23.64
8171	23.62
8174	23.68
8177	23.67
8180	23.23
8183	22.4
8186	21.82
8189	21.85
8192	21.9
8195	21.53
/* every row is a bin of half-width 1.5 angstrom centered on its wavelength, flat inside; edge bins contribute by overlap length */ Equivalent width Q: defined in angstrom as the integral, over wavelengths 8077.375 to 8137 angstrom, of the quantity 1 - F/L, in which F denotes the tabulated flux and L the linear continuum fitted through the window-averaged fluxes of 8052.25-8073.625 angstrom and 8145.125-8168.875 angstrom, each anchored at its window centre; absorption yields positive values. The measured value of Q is 0.8 angstrom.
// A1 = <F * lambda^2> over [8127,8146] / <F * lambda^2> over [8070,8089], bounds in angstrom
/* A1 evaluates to 1.03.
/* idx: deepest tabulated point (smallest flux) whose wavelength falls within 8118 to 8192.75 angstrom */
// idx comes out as 21.82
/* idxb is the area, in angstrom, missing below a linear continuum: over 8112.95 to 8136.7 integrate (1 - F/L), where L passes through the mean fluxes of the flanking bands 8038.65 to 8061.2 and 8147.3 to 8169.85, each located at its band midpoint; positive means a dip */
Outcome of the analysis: 0.3 angstrom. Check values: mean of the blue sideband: 23.3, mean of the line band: 23.2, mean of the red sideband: 23.6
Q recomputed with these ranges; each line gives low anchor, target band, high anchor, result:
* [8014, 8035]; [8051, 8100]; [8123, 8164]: -0.1 angstrom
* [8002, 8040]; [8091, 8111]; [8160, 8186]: 0.0 angstrom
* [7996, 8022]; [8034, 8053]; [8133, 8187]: 0.1 angstrom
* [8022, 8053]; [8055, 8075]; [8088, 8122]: -0.3 angstrom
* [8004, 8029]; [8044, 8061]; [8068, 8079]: 0.0 angstrom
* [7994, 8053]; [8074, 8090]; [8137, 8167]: 0.1 angstrom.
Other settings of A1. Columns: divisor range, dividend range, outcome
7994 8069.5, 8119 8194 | 1.03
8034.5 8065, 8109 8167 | 1.02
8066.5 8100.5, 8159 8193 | 1.01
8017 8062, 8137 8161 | 1.04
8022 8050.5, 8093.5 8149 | 1.03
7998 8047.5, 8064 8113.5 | 1.02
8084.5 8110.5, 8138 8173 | 1.03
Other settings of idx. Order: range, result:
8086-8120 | 22.77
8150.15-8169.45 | 23.63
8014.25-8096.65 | 22.94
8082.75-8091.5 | 23.3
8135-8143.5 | 23.64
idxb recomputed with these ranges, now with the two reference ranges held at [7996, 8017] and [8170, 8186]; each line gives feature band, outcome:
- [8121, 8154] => -0.4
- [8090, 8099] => 0.0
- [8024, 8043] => 0.1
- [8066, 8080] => -0.1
